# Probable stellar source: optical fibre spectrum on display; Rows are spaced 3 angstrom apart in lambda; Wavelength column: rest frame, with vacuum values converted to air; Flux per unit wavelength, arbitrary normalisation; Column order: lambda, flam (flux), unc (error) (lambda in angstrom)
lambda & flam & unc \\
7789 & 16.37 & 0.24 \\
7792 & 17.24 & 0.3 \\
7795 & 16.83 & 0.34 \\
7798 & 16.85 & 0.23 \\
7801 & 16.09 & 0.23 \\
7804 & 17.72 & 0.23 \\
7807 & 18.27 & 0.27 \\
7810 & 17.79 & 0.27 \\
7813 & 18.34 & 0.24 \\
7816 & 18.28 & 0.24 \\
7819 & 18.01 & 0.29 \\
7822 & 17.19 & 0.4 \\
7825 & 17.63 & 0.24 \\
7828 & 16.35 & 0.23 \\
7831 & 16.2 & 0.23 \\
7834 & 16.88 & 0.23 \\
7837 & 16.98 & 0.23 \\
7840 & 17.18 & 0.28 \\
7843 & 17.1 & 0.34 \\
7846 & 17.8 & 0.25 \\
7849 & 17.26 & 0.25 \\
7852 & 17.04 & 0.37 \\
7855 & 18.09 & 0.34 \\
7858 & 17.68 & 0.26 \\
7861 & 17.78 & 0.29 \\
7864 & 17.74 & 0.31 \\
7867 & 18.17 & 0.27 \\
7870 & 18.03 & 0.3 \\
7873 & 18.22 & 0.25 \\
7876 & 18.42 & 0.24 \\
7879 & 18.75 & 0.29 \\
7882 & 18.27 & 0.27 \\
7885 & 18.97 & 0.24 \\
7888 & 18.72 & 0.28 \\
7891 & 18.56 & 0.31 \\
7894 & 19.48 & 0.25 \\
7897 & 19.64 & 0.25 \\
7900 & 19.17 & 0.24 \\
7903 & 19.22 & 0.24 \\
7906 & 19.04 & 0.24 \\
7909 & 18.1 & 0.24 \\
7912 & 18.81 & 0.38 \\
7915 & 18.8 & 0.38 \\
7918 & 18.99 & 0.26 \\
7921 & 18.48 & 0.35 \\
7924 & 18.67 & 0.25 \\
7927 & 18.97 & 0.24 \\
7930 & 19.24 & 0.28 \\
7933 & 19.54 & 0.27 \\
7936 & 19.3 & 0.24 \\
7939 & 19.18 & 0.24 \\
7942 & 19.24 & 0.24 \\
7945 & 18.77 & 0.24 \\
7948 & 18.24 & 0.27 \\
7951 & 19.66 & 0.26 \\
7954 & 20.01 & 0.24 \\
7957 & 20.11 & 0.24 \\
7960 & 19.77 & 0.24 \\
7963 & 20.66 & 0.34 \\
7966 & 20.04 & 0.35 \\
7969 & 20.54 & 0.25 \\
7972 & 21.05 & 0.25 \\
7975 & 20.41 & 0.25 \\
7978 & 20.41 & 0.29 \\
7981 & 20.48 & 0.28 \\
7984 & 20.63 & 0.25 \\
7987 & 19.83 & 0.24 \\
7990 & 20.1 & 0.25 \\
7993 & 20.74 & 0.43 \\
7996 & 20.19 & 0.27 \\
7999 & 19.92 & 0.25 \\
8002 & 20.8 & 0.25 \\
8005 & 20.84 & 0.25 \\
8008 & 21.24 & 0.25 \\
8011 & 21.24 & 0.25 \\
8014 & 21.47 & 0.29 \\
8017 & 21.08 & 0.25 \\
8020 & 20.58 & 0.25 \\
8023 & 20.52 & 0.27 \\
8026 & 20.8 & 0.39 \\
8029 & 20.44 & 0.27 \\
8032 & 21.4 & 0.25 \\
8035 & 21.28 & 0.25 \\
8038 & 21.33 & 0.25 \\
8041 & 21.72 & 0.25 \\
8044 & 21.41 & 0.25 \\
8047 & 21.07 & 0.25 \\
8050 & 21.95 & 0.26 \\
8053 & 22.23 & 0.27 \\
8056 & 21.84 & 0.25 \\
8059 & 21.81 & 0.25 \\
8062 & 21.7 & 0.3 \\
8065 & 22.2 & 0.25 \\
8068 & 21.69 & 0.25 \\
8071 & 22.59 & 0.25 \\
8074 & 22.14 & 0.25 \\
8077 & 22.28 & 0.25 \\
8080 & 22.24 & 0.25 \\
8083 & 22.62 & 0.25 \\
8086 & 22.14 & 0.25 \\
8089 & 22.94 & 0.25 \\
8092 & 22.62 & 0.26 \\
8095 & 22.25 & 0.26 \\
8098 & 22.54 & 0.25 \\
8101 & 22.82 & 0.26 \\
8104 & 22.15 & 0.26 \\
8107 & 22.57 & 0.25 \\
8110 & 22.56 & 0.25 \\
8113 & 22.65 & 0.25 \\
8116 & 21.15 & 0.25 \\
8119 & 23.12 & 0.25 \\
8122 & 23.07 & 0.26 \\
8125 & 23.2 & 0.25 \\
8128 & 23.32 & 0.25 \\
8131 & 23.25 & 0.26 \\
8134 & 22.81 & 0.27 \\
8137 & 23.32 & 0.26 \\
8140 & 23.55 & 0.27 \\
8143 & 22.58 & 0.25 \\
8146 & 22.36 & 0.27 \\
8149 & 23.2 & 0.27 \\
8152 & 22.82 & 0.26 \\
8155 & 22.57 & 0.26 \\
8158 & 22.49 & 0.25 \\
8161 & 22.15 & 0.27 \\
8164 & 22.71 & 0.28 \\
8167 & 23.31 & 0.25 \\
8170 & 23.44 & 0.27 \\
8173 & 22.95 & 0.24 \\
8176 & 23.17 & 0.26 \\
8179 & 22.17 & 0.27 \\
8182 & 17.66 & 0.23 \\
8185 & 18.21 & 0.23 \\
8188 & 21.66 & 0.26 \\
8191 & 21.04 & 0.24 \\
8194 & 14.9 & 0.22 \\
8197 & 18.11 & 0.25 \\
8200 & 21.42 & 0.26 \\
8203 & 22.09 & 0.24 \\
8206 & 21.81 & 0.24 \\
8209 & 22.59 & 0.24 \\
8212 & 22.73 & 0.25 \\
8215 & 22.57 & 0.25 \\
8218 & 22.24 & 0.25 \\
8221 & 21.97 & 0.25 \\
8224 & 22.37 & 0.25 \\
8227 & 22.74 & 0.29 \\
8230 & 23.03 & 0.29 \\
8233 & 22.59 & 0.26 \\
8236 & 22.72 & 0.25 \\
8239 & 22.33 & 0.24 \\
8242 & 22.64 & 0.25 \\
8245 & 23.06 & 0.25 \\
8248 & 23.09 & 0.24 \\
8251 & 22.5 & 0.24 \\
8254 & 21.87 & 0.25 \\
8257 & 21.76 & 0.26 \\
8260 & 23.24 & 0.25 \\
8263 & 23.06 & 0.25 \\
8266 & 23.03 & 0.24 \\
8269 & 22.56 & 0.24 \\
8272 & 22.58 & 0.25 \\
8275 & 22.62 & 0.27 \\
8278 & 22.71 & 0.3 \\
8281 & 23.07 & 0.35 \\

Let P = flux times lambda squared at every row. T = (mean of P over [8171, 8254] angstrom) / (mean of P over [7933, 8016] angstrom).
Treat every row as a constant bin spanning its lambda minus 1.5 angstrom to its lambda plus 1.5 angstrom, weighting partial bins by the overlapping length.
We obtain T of 1.1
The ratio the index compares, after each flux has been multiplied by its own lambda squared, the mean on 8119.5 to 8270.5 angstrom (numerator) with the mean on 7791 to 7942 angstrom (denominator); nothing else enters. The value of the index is 1.33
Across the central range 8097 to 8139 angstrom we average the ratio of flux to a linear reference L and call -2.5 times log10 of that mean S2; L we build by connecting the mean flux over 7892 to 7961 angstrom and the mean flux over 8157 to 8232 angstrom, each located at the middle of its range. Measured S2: -0.09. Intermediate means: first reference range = 19.1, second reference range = 21.6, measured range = 22.8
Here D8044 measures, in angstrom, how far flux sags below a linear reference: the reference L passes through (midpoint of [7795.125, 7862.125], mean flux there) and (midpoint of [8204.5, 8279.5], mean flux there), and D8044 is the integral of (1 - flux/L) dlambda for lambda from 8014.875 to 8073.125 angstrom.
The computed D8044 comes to -3.99 angstrom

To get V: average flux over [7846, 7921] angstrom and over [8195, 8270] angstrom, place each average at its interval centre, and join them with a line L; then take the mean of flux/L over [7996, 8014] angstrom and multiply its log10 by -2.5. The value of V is -0.06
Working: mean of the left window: 18.4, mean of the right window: 22.3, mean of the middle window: 20.8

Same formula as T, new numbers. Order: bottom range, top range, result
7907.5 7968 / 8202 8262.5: 1.26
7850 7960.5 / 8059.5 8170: 1.27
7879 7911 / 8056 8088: 1.22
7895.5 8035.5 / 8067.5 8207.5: 1.16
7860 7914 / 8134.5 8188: 1.28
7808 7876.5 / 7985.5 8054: 1.25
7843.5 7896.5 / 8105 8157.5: 1.34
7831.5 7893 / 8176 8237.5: 1.30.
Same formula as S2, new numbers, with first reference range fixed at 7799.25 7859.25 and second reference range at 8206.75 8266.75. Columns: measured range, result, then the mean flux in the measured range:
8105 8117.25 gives -0.064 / 22.3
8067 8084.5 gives -0.088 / 22.3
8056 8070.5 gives -0.078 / 21.9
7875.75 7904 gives -0.045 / 18.9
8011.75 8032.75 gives -0.055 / 20.9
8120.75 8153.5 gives -0.084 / 23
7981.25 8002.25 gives -0.045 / 20.3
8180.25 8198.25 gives 0.178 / 18.7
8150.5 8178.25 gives -0.057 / 22.8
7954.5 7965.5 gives -0.061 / 20.2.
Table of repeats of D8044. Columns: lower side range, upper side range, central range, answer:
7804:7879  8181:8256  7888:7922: -1.2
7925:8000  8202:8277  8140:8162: -1.0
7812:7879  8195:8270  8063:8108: -4.1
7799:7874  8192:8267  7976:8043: -4.4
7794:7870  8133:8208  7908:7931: -0.3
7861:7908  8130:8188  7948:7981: -0.8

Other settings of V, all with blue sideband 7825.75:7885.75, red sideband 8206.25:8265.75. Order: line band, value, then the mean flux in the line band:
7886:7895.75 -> -0.05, 18.9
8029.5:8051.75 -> -0.07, 21.4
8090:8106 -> -0.09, 22.5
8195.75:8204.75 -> 0.07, 20.6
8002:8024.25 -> -0.07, 21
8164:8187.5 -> 0.01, 21.6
